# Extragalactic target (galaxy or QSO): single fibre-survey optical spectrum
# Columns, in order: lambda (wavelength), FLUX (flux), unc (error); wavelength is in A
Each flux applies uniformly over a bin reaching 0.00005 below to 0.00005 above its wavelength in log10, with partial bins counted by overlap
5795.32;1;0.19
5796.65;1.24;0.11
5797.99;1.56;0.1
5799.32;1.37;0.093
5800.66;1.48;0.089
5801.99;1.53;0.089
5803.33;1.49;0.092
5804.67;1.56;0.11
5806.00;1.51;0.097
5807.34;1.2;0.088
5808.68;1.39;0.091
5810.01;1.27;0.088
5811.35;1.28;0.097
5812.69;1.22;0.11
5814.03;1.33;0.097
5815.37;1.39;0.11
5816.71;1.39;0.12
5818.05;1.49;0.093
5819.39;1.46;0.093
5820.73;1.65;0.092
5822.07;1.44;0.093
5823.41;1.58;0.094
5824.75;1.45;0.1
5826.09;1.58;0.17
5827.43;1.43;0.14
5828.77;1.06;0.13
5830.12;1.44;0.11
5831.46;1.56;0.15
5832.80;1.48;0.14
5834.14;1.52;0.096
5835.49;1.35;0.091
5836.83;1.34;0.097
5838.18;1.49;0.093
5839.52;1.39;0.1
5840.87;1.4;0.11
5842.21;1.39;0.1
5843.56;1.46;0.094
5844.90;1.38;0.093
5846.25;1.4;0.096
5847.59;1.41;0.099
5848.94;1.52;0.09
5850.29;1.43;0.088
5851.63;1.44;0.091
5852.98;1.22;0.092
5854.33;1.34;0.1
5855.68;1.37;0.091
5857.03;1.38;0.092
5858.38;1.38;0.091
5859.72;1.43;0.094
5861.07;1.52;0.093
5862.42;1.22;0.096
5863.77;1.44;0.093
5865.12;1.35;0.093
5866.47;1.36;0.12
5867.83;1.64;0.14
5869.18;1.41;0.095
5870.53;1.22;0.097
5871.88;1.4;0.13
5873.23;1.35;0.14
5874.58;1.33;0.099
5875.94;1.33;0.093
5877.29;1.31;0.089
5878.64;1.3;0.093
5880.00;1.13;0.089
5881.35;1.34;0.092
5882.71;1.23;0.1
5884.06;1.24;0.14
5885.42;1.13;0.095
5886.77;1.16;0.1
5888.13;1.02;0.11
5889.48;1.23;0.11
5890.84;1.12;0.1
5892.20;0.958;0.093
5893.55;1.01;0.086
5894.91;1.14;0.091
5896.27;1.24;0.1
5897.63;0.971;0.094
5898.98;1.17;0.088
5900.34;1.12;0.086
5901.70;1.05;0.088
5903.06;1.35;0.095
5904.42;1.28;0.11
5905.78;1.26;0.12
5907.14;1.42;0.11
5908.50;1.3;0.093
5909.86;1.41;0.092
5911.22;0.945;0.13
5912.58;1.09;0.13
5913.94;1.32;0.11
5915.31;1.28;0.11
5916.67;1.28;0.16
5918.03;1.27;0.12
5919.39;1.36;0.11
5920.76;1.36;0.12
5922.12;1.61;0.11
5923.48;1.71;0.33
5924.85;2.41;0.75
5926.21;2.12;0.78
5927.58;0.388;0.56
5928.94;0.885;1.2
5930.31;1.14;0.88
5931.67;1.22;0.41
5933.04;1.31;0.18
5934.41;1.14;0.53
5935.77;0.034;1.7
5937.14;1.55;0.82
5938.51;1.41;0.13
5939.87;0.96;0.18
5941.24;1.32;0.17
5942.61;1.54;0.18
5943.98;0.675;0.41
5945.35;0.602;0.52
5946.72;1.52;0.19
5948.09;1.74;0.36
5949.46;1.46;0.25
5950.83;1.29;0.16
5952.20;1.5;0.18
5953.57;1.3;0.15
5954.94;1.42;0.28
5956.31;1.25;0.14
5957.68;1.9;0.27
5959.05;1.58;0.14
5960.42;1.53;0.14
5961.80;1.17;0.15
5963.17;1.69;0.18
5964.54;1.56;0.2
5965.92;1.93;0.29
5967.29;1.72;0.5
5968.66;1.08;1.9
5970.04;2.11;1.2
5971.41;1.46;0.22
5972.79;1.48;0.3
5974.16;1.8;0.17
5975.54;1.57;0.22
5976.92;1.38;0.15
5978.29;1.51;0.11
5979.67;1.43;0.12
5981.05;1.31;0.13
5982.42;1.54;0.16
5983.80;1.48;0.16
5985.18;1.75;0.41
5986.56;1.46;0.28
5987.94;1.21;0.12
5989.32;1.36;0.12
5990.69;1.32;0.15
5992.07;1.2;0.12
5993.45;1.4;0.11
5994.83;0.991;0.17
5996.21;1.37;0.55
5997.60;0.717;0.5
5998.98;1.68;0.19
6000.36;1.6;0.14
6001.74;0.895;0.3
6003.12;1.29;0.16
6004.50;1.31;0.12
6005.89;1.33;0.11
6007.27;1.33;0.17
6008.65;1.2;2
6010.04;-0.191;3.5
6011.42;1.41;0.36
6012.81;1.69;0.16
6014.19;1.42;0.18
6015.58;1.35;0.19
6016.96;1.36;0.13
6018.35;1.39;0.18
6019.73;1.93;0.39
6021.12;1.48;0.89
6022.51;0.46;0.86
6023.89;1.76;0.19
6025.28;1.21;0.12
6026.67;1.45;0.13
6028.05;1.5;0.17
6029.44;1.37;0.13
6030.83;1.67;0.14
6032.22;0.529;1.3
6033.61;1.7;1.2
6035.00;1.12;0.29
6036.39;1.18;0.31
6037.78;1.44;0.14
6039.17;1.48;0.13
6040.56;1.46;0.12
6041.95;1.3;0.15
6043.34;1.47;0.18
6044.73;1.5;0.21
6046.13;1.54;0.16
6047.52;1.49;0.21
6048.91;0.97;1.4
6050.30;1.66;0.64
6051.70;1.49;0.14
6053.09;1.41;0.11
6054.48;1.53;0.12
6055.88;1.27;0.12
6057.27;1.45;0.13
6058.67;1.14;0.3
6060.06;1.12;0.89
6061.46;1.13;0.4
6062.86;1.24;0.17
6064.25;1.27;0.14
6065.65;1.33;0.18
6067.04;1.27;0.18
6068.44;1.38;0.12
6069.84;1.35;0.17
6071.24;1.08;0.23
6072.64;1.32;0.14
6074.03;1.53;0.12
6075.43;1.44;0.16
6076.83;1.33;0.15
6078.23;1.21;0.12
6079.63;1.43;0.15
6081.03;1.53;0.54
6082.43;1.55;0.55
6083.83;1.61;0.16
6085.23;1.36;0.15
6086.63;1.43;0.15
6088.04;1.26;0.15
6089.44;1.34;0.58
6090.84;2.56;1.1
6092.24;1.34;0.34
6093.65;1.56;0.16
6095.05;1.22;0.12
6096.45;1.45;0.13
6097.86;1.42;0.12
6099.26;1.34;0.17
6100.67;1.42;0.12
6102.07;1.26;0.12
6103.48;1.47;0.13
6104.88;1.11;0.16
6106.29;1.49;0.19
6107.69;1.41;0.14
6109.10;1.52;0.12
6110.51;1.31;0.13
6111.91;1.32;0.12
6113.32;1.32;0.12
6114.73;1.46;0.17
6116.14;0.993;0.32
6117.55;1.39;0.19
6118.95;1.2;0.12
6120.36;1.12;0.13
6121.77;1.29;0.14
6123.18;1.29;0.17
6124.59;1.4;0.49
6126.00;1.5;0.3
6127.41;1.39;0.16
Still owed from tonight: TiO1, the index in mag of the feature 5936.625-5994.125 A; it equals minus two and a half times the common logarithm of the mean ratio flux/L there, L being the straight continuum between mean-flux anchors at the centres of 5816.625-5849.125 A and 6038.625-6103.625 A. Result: -0.02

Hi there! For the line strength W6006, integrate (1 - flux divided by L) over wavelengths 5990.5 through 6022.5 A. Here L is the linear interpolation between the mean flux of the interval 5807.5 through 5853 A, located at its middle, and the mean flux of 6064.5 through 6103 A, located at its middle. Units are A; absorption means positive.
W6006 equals 3.5 A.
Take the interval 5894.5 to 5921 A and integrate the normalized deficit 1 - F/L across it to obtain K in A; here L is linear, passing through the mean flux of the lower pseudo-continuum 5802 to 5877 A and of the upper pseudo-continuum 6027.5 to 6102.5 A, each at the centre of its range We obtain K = 3.2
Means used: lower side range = 1.41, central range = 1.23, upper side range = 1.38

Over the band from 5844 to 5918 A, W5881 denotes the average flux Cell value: 1.28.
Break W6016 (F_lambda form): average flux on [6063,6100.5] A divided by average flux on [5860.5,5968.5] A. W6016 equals 1.09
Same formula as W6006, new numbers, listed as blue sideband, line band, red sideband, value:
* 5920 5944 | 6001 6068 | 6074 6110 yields 3.40 A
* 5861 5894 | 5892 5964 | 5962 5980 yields 7.73 A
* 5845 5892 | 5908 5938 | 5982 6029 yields 0.90 A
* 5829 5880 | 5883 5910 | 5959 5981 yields 5.13 A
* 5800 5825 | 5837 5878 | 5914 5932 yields 0.62 A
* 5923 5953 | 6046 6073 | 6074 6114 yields 1.48 A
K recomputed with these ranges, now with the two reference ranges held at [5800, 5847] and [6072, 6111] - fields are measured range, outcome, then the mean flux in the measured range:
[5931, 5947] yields 3.7 A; 1.1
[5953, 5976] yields -2.1 A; 1.56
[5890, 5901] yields 2.6 A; 1.09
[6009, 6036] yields 2.7 A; 1.29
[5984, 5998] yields 1.3 A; 1.3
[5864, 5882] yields 1.0 A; 1.35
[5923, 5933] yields 0.2 A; 1.4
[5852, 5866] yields 0.6 A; 1.37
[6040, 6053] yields 0.0 A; 1.43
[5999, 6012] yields 2.5 A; 1.16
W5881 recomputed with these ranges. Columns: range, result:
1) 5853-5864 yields 1.37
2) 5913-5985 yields 1.4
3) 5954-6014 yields 1.4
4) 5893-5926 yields 1.32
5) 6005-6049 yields 1.33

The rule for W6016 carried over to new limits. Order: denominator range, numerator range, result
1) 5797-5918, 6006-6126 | 1.01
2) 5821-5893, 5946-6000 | 1.08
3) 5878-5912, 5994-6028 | 1.08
